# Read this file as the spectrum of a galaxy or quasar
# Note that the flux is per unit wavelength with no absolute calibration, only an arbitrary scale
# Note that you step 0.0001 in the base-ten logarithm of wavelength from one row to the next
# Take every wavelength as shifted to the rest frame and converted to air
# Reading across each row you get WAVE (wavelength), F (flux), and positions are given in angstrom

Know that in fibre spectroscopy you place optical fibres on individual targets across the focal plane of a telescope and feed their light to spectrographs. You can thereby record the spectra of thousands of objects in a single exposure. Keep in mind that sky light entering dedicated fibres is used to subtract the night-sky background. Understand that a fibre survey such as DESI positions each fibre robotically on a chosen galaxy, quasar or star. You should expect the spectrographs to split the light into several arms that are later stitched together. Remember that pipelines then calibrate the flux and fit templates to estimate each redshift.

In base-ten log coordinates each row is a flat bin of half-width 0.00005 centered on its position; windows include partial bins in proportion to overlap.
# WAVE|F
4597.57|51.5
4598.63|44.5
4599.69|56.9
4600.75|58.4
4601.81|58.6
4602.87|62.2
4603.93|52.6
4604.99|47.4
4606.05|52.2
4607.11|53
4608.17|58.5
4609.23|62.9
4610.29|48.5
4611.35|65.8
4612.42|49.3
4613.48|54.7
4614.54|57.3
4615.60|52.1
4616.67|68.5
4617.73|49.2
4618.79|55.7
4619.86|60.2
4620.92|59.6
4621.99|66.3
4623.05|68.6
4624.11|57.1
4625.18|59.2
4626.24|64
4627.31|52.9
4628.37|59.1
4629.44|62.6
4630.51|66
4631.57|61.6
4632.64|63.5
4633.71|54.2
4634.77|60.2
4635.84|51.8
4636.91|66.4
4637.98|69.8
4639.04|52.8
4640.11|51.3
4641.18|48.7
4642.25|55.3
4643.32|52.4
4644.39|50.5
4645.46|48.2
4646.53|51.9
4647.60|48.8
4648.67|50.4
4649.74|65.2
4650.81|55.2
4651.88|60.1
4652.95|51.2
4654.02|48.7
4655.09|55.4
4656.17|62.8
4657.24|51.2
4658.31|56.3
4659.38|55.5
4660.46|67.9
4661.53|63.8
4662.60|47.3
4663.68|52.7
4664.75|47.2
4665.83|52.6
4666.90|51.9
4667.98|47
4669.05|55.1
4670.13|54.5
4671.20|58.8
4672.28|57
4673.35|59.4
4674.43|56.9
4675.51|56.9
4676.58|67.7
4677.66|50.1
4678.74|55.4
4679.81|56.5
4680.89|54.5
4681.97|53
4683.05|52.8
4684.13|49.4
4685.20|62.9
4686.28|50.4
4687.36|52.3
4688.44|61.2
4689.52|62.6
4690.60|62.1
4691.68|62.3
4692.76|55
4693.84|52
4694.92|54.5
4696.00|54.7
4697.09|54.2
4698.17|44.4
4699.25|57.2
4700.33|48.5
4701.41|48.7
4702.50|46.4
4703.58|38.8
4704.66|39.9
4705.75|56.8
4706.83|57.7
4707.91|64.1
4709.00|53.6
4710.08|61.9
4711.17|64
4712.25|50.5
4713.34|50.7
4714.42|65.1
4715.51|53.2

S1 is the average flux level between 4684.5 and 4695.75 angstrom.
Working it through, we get 57.4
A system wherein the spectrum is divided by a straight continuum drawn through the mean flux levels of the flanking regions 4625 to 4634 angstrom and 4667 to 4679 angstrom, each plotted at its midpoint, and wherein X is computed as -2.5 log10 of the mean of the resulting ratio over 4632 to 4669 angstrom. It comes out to 0.066 mag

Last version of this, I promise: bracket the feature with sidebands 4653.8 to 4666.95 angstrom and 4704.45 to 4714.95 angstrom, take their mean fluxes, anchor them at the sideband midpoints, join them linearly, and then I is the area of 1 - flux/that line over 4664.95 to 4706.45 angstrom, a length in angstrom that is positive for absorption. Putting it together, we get 1.49 angstrom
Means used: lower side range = 55.1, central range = 54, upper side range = 56.9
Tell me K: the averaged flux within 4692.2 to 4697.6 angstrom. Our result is 54.1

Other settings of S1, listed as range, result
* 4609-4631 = 59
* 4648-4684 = 55.4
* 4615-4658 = 57.2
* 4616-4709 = 55.8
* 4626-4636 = 59.7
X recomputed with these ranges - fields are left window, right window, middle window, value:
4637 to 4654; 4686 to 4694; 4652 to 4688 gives 0.021 mag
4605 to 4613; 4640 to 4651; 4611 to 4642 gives -0.095 mag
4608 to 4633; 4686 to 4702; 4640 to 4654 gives 0.093 mag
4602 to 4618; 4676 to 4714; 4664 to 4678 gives -0.003 mag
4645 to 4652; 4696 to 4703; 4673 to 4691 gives -0.103 mag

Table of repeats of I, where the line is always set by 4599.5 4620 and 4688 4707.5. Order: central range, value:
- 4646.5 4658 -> 0.0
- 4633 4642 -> -0.3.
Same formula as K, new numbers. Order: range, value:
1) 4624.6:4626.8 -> 61.3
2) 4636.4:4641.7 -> 57.8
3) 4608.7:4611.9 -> 59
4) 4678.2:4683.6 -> 54.4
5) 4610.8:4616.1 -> 55.8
